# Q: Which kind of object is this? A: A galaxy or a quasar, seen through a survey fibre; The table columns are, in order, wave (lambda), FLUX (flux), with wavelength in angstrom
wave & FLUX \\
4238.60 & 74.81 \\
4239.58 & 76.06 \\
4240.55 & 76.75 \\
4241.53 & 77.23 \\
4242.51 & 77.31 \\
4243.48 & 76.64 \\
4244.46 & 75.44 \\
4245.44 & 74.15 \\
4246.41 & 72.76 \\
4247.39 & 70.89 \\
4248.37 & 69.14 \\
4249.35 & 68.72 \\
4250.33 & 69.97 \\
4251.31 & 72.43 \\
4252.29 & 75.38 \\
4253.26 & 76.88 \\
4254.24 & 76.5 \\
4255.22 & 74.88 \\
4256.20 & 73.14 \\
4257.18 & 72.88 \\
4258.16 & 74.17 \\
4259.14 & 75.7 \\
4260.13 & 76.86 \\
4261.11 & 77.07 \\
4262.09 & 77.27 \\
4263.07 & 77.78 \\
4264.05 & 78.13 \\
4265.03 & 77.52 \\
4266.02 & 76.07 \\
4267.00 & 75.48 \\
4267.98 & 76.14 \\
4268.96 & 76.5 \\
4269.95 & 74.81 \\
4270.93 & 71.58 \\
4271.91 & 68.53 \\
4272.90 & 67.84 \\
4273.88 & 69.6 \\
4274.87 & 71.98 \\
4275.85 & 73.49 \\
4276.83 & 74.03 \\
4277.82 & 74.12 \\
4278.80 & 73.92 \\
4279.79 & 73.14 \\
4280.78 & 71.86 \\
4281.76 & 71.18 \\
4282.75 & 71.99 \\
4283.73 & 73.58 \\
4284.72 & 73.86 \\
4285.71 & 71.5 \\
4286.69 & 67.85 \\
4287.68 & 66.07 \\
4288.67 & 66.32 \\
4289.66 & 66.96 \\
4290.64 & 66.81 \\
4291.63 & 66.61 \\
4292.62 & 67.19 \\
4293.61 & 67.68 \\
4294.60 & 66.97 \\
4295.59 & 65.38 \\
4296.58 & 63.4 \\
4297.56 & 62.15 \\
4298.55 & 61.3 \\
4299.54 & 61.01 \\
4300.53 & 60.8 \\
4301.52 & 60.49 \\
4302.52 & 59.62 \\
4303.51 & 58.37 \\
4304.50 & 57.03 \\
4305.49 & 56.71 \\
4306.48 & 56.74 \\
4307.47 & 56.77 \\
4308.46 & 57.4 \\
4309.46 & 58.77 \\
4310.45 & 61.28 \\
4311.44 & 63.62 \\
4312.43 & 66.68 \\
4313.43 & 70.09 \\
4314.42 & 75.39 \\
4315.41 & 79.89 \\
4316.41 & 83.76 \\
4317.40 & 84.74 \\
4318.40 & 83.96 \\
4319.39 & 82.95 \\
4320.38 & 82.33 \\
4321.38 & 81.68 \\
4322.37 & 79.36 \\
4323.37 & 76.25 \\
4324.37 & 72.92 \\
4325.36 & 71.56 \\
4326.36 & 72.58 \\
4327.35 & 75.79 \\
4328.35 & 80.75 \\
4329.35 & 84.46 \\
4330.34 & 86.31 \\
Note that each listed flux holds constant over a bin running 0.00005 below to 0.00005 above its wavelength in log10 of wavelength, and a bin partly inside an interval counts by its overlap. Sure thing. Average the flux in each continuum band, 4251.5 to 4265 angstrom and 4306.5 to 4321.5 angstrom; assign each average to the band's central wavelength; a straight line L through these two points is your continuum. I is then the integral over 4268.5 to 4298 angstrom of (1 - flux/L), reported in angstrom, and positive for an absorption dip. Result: 1.7 angstrom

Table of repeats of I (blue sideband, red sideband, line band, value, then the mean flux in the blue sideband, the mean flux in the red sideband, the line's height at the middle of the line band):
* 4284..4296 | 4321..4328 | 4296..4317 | 2.4 angstrom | 67.8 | 75.7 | 71.6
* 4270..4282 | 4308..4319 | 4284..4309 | 2.9 angstrom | 71.9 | 71.6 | 71.7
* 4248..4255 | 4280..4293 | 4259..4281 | -1.0 angstrom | 72.9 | 69.5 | 71.1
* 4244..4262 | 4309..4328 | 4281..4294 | 0.9 angstrom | 73.8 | 75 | 74.4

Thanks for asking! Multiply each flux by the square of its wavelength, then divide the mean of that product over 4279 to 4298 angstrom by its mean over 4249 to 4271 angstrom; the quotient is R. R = 0.9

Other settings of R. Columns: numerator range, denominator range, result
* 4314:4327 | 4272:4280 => 1.12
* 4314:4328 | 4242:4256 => 1.11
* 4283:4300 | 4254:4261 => 0.91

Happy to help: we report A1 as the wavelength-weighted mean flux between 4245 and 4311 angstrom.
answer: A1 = 69.4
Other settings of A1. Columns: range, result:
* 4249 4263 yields 74.6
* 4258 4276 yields 74.6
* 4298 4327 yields 68.8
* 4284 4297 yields 67.5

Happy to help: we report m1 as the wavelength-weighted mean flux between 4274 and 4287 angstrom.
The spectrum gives 72.5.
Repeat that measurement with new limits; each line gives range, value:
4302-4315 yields 61.5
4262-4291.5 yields 72.4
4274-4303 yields 68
